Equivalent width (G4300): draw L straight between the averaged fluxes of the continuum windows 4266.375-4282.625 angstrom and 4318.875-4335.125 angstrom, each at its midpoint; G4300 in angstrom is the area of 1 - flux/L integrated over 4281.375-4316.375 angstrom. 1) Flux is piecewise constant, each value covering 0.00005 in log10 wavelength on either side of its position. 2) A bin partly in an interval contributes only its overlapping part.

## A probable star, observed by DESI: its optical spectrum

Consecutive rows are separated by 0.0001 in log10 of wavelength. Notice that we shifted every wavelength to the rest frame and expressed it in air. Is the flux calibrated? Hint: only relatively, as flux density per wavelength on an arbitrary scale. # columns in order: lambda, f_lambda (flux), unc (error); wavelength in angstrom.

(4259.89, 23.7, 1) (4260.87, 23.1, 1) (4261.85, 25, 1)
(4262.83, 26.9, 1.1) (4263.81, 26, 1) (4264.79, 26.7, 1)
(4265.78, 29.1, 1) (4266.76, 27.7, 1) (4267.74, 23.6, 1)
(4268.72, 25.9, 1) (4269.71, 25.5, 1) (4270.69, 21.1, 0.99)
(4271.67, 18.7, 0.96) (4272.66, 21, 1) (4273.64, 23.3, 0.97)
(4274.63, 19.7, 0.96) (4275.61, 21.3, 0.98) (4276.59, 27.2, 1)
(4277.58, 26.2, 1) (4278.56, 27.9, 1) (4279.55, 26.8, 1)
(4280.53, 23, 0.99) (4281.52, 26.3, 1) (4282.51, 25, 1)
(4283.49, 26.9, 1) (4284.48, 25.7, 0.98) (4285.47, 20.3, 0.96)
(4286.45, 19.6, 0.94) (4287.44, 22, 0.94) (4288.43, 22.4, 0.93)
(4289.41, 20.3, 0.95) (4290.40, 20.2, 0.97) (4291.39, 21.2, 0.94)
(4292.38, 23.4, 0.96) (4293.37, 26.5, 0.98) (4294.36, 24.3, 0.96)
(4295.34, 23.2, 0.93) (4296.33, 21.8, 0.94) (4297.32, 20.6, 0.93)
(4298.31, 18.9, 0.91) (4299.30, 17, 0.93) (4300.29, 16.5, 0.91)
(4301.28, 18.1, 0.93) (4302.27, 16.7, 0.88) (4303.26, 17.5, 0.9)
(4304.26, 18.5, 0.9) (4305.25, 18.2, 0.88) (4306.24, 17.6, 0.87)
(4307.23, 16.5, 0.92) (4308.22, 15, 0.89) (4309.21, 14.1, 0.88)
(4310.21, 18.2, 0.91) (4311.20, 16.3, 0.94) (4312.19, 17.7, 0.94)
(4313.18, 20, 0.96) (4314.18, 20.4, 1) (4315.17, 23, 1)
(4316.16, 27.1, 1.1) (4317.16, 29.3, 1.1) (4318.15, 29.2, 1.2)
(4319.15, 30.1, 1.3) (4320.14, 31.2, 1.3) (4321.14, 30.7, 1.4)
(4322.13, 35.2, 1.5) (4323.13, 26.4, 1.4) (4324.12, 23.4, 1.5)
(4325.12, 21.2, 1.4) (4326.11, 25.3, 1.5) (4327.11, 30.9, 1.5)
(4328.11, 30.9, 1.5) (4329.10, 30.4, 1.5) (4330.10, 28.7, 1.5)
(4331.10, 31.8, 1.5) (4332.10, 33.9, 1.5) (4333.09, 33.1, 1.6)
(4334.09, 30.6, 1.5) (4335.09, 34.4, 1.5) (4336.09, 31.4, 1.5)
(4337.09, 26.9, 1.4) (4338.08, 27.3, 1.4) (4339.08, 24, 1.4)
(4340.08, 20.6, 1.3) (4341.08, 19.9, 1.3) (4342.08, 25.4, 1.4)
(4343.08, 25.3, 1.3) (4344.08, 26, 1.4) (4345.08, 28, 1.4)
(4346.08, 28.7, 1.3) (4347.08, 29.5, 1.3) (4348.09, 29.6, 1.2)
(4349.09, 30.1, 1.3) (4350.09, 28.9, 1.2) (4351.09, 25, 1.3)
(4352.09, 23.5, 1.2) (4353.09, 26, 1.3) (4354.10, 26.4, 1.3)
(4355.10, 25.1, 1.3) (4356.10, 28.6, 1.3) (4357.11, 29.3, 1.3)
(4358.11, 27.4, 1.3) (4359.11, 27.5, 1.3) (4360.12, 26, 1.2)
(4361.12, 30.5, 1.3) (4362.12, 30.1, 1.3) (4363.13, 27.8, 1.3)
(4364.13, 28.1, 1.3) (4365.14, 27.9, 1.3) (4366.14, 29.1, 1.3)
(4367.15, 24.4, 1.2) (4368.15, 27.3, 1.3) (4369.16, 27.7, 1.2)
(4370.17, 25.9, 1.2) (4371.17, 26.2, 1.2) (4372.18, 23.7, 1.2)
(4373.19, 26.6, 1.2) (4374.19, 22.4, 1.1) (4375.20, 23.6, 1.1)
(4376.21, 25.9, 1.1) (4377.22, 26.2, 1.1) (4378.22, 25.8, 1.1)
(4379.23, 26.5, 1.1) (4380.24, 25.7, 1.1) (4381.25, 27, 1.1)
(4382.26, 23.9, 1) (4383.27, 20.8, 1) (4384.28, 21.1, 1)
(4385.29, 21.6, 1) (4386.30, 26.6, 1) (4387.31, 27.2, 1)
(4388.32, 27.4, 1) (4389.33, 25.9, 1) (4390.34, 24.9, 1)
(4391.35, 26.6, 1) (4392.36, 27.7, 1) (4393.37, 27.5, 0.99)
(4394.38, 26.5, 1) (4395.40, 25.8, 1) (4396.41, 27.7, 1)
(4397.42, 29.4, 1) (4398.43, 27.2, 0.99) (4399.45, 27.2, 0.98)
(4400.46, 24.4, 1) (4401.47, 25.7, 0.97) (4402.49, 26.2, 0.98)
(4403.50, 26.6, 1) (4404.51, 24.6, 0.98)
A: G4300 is 8.2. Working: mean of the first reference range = 24.1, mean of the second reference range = 29.8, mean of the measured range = 20.4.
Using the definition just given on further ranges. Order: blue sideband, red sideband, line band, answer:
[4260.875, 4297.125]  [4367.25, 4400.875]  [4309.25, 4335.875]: -2.6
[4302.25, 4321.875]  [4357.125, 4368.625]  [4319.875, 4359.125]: -4.8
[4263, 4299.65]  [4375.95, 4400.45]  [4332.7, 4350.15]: -2.0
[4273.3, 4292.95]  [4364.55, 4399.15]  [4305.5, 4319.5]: 1.9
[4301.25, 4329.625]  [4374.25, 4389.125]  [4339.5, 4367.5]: -3.2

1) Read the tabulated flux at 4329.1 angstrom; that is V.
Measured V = 30.4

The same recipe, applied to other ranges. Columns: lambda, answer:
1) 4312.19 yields 17.7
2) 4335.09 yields 34.4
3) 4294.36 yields 24.3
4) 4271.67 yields 18.7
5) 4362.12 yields 30.1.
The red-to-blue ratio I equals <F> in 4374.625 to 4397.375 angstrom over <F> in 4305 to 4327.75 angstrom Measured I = 1.09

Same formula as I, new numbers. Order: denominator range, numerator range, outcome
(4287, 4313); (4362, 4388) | 1.33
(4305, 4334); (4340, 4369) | 1.08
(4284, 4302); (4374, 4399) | 1.21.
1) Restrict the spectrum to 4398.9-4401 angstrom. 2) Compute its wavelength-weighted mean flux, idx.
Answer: 25.8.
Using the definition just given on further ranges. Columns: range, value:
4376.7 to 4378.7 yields 26.1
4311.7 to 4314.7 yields 19.4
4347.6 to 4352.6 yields 27.5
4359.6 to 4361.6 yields 28.2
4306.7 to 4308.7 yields 15.8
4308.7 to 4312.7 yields 16.6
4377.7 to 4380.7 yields 26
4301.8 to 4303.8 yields 17.1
